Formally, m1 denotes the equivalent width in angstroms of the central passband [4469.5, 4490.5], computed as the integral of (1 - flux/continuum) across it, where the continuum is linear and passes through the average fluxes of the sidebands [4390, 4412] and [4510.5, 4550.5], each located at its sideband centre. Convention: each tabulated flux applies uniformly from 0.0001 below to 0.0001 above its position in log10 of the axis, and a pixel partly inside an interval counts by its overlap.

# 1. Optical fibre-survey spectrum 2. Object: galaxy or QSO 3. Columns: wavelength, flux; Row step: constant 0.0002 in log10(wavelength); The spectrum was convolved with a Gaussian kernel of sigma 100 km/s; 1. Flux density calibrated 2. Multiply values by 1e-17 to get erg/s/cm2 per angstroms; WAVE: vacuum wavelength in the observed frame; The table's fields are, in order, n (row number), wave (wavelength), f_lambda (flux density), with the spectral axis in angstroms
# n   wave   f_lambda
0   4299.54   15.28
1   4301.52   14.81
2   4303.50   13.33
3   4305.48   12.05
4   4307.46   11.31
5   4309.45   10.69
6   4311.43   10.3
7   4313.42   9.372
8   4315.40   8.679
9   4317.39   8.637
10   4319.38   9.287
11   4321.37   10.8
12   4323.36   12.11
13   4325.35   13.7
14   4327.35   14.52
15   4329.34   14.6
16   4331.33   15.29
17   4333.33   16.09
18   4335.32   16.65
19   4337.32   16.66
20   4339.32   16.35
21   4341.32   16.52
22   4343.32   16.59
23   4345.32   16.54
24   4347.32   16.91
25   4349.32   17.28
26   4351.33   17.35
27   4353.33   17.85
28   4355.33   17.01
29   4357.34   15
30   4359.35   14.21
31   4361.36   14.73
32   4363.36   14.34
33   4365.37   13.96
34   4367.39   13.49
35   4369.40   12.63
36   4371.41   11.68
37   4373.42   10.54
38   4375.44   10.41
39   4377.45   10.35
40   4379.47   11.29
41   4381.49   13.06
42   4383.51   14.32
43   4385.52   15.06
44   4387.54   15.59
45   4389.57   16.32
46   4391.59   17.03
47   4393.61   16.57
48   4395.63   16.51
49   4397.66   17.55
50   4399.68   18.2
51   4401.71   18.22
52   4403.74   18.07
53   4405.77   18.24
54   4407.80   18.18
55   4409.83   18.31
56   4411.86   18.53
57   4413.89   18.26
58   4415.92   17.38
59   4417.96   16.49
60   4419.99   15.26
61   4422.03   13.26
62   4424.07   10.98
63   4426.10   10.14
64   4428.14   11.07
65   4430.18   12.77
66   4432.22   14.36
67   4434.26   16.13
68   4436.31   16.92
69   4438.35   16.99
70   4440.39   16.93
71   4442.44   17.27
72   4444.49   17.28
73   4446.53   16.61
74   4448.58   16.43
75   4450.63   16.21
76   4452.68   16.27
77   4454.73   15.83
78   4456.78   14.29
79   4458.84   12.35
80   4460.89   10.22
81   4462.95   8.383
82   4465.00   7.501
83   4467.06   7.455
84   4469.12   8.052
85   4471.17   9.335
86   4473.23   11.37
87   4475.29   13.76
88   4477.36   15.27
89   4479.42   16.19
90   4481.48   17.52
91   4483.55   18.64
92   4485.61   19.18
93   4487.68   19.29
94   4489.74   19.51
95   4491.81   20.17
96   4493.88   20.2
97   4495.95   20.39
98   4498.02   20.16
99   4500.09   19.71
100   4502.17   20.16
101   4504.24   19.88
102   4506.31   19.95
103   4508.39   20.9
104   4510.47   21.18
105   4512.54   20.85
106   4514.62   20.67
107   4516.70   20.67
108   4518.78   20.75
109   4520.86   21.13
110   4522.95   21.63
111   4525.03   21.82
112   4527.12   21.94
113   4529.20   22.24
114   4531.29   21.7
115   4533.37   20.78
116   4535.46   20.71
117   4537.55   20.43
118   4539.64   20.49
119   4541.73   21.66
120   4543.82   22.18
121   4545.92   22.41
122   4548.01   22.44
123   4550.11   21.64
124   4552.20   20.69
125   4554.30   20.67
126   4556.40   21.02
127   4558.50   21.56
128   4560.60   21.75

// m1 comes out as 4.5 angstroms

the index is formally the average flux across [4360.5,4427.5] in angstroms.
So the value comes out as 15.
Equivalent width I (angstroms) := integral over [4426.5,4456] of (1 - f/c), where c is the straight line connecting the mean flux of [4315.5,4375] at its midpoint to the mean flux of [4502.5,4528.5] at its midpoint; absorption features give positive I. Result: 4.0 angstroms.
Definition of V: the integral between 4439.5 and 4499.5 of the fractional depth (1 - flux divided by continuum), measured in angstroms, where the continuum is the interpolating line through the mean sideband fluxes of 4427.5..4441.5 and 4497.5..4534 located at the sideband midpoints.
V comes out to 8.1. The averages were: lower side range 15.1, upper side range 20.9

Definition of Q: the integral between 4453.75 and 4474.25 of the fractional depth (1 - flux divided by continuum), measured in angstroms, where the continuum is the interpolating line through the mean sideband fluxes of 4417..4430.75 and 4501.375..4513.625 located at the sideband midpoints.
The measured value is 7.4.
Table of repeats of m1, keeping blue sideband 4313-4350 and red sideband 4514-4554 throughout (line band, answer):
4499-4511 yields 0.04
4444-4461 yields 2.92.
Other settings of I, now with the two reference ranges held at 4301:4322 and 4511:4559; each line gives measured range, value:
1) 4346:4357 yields -3.9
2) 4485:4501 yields -0.4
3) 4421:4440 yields 3.1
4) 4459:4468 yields 4.6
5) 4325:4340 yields -4.8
